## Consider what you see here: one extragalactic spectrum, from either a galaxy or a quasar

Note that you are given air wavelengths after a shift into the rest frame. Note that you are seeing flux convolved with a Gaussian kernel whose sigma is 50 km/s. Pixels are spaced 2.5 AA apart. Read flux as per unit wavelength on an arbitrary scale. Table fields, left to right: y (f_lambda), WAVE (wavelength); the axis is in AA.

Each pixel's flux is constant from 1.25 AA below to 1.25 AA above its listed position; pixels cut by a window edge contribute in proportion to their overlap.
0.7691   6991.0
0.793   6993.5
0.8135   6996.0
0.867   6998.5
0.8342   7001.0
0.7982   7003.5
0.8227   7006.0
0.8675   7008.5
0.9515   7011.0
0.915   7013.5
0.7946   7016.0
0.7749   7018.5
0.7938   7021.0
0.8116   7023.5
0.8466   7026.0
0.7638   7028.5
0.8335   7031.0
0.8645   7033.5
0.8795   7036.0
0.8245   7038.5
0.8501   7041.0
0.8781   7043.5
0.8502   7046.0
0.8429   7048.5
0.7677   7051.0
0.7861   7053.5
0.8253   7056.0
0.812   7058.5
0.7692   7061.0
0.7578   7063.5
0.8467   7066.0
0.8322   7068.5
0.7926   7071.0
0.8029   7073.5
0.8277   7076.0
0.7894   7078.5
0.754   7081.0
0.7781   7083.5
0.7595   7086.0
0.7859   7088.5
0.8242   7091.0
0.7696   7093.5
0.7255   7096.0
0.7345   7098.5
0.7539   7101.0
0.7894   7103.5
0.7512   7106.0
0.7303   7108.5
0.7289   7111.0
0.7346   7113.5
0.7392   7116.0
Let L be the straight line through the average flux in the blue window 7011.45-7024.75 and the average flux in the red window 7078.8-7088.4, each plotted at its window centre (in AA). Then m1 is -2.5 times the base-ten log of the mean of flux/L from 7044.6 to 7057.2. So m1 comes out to -0.024 mag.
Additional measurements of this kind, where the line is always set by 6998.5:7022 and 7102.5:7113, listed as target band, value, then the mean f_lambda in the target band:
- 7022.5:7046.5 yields -0.029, 0.84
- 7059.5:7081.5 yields -0.021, 0.799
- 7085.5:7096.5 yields -0.019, 0.777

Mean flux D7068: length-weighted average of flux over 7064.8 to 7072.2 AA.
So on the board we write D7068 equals 0.824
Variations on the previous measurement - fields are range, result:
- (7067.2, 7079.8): 0.809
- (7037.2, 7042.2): 0.838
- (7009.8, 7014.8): 0.932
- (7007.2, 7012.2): 0.908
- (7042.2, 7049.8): 0.856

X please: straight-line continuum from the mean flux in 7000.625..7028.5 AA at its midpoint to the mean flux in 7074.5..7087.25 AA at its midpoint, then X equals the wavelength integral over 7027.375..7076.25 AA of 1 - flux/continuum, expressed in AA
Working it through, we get -0.9 AA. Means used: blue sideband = 0.834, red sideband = 0.782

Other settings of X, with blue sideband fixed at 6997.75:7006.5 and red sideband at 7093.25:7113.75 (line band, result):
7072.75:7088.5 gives -0.4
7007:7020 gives -0.6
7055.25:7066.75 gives -0.3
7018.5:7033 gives 0.0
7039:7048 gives -0.7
